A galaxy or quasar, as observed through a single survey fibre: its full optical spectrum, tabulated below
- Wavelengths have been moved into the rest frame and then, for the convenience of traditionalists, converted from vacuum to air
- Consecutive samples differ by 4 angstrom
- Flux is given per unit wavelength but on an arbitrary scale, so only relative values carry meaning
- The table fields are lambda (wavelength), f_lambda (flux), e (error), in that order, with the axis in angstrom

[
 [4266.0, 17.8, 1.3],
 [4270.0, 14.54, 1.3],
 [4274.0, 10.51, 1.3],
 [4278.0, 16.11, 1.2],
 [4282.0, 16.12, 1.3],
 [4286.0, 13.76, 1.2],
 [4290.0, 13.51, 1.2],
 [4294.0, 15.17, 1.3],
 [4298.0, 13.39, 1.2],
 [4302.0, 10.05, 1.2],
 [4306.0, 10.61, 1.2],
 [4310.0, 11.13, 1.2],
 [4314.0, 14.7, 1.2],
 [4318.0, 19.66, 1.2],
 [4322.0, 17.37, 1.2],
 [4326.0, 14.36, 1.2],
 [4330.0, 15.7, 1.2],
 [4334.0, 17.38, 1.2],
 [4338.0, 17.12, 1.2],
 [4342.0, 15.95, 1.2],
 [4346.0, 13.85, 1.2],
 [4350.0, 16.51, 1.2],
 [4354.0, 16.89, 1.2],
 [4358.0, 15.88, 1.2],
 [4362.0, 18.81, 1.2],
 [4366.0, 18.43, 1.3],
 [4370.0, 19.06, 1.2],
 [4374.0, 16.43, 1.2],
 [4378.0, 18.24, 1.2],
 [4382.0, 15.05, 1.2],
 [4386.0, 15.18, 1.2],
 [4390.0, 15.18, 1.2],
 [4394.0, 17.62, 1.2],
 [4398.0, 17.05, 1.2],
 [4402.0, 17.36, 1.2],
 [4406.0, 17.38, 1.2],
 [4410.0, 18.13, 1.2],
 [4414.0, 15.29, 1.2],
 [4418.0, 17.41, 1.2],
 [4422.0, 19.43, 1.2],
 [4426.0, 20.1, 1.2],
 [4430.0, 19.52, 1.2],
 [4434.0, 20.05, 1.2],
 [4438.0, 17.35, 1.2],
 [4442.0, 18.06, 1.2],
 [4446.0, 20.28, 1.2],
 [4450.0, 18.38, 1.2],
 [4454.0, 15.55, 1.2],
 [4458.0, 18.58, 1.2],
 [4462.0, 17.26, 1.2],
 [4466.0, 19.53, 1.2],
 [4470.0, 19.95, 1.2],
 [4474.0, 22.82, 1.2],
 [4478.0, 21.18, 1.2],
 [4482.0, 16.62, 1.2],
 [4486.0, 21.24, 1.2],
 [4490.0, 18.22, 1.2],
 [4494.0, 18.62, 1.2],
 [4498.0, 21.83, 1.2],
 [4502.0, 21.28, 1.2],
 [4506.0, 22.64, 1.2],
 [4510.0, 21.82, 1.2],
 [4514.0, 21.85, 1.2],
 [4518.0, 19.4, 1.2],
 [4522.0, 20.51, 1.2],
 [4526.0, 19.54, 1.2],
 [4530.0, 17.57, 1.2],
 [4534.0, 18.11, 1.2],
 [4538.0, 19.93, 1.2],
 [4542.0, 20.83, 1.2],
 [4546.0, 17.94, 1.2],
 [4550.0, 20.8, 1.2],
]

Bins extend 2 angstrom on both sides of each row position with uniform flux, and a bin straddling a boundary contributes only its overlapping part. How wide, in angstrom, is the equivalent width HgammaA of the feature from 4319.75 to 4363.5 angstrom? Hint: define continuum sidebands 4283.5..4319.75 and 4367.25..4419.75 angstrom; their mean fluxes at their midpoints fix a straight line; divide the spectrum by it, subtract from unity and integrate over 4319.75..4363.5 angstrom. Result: -3.9 angstrom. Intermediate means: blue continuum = 13.5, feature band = 16.3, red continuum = 16.9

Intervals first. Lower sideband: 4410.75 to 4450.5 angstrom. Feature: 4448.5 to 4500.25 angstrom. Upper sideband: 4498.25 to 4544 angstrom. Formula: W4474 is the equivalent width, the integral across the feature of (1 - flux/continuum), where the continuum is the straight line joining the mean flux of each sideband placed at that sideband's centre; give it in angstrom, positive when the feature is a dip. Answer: 0.6 angstrom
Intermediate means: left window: 18.6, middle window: 19.2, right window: 20.4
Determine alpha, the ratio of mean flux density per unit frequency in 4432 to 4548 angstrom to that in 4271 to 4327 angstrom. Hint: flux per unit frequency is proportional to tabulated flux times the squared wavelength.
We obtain 1.52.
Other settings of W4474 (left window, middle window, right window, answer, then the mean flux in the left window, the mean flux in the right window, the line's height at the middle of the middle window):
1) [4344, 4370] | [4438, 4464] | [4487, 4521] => 1.8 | 16.9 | 20.7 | 19.3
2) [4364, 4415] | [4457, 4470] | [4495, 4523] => 0.6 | 17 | 21.3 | 19.6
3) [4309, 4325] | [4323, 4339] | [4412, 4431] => 0.1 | 15.9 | 18.3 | 16.2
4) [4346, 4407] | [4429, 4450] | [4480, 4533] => -0.6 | 16.9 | 20.1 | 18.4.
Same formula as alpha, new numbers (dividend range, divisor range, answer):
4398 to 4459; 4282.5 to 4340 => 1.31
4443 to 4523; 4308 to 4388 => 1.29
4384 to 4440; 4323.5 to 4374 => 1.09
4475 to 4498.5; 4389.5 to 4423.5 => 1.18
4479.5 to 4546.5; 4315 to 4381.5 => 1.27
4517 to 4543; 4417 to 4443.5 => 1.07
